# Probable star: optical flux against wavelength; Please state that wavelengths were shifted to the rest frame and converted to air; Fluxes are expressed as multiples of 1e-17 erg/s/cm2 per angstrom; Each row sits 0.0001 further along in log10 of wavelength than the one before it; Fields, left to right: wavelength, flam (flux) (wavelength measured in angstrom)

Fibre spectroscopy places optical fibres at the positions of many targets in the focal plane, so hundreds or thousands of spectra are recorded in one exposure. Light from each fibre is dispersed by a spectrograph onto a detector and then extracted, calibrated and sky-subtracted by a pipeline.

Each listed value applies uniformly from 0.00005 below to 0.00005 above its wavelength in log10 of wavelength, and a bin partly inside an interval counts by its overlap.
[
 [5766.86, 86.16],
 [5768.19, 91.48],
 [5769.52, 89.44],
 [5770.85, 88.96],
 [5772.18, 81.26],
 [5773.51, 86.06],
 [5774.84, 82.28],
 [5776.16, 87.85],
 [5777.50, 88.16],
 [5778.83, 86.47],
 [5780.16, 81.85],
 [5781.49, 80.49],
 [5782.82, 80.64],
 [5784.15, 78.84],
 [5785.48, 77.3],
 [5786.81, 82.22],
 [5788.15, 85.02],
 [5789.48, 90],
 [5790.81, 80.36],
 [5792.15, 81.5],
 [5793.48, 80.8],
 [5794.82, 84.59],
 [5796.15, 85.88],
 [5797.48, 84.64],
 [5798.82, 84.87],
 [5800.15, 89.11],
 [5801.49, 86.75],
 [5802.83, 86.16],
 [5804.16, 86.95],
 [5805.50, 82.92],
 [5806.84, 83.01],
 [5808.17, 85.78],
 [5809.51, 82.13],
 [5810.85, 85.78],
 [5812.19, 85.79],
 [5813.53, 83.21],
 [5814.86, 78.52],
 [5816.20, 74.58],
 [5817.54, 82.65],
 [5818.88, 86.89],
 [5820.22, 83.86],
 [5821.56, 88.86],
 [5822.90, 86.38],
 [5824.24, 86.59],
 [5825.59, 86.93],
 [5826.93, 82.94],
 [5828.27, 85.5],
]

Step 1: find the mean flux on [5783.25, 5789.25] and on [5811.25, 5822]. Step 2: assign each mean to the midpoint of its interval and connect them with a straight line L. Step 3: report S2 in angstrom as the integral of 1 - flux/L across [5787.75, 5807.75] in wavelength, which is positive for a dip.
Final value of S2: -0.7 angstrom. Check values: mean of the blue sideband 81.5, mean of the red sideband 83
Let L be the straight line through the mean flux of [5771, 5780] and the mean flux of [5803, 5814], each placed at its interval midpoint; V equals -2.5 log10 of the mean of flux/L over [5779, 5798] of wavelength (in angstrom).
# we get 0.03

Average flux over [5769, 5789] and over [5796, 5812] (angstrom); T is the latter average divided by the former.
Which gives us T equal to 1.02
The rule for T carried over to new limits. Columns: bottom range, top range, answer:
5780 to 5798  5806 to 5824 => 1.02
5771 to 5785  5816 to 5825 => 1.01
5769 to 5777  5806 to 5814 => 0.98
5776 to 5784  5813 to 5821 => 0.98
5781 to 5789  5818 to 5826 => 1.07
